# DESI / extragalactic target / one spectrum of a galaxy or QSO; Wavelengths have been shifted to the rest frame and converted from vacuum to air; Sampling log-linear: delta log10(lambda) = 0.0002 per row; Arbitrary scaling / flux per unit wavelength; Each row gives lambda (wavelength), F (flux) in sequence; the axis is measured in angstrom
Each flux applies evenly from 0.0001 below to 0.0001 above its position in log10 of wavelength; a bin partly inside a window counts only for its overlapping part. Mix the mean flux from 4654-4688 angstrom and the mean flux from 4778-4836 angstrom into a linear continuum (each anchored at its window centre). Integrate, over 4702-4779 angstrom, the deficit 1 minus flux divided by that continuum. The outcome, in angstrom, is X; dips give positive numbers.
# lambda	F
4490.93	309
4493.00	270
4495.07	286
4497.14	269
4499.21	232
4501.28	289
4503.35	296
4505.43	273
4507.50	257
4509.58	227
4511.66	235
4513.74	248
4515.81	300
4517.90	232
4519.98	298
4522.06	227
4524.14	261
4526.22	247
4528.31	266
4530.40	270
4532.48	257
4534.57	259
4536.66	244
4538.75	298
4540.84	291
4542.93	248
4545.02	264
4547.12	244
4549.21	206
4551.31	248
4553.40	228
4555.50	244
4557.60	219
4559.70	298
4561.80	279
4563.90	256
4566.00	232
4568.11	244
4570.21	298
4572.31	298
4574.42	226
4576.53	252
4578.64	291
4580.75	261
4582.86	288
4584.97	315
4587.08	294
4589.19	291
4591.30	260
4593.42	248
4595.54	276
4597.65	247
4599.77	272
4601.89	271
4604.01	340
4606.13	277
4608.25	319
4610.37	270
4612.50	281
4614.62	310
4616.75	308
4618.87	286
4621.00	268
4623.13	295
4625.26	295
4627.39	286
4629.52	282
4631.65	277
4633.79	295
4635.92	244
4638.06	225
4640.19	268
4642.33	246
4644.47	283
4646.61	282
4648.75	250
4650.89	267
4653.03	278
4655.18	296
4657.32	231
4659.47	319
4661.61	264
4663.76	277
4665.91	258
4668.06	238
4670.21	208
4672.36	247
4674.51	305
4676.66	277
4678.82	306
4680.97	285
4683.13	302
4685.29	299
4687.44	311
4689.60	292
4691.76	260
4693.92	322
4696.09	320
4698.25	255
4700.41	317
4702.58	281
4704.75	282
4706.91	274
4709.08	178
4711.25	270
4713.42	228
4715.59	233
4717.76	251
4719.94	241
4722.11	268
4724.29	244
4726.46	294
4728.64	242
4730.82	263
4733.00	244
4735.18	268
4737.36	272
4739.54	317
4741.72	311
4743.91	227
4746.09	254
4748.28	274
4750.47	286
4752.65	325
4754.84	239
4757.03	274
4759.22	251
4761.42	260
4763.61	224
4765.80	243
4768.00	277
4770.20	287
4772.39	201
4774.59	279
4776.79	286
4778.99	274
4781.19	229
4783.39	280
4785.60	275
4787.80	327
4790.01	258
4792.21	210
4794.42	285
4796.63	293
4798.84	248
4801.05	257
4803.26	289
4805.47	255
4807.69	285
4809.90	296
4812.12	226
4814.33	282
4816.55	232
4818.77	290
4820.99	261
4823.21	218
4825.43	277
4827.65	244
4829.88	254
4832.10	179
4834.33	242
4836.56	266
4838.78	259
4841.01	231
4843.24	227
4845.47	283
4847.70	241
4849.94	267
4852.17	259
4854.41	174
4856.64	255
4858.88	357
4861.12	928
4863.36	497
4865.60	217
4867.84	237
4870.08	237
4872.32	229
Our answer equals 1.8 angstrom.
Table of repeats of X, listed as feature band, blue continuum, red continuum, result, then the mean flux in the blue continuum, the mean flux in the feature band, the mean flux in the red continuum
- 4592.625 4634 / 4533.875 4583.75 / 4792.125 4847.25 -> -4.3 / 259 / 285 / 256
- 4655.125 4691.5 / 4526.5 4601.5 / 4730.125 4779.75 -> -1.5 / 263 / 277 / 267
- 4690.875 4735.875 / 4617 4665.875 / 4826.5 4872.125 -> 2.6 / 274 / 263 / 292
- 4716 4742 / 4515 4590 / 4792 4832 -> -0.5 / 263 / 266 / 260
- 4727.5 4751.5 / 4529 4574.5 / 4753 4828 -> -0.7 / 258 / 269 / 263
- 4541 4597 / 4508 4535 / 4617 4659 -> 0.1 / 256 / 262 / 273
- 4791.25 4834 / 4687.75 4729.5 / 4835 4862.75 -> 6.4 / 267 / 257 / 315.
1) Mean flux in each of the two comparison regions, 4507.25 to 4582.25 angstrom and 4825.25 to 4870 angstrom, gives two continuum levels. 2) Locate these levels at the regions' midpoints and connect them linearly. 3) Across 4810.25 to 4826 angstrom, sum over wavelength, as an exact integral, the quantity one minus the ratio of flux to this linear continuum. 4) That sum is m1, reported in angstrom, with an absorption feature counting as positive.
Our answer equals 1.8 angstrom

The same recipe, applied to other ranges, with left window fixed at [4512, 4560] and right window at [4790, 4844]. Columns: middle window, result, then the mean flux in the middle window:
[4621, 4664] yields -3.0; 273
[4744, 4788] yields -1.8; 265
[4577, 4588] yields -1.4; 288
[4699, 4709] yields -0.8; 276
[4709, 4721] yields 0.8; 238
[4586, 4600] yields -0.8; 270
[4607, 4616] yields -1.4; 295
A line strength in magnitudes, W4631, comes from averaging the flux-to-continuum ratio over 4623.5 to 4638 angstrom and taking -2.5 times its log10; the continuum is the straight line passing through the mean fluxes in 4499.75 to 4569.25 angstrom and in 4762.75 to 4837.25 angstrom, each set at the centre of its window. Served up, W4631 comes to -0.08 mag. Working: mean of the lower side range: 257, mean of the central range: 277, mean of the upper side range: 260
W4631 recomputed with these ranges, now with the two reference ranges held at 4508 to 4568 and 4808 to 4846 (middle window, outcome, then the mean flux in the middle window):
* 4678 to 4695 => -0.18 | 297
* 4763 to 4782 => -0.02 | 257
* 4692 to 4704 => -0.17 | 296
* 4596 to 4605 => -0.11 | 282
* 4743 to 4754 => -0.09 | 273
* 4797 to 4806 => -0.06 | 265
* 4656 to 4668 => -0.06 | 268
